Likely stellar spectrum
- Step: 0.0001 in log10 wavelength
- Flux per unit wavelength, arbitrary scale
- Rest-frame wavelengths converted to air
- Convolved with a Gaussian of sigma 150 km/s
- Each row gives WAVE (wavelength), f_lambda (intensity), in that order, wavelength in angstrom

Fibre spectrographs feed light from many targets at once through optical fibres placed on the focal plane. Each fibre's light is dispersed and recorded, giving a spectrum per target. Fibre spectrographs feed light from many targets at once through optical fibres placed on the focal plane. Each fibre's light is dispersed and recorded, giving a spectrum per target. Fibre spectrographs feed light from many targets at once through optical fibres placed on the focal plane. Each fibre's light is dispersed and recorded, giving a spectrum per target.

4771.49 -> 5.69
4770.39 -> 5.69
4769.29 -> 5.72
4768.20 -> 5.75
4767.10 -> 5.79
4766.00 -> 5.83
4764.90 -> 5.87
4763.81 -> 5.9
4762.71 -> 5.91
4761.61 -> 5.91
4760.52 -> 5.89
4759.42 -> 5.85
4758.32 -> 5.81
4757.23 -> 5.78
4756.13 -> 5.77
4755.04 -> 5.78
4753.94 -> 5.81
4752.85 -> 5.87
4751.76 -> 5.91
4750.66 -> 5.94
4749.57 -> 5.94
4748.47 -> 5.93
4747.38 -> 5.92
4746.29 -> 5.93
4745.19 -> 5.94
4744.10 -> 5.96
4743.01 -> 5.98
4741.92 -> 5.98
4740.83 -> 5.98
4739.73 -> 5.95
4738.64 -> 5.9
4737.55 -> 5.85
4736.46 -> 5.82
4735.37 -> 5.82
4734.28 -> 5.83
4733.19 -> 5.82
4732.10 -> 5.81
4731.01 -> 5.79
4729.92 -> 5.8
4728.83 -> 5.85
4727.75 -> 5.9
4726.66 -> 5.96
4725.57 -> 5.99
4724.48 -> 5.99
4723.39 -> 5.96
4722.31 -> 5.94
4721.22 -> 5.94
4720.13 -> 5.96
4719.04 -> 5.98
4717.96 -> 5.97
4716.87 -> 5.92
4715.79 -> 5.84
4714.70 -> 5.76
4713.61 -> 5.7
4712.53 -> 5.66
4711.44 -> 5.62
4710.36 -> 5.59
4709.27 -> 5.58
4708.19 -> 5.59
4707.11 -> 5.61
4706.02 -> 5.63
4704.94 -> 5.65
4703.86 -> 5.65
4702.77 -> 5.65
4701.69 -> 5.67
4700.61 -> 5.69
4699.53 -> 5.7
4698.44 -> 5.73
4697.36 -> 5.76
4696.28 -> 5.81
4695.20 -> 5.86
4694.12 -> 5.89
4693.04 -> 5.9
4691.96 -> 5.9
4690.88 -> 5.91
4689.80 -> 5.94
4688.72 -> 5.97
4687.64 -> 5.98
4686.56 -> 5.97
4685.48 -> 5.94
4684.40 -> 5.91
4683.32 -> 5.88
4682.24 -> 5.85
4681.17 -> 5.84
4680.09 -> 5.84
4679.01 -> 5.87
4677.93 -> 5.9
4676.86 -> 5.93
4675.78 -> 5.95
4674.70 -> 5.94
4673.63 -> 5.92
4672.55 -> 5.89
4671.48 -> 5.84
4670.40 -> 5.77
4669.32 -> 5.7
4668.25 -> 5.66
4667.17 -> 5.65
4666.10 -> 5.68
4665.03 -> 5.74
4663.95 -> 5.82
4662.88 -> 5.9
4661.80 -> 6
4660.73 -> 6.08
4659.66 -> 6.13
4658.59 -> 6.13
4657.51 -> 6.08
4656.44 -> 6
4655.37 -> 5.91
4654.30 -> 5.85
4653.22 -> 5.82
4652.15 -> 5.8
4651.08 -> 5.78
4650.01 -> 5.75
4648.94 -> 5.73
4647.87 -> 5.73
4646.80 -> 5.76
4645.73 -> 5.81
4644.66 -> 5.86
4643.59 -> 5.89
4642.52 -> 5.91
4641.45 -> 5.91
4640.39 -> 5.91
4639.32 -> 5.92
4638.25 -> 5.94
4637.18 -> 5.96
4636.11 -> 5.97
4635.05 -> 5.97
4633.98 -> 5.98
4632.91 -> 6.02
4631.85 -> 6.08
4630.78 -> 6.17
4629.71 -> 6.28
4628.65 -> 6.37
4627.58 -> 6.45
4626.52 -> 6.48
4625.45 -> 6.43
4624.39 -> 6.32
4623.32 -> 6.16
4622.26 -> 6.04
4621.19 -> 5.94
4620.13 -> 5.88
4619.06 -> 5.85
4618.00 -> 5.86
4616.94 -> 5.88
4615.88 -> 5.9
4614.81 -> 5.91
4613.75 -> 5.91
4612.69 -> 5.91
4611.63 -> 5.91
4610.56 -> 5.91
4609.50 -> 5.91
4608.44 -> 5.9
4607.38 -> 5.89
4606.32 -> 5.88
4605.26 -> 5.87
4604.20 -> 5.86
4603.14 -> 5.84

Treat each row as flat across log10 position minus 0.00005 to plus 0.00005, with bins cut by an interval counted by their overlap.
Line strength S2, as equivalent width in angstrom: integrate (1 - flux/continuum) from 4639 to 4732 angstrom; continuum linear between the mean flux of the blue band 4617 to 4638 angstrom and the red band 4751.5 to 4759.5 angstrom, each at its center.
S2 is 2.1 angstrom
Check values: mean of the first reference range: 6.11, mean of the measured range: 5.84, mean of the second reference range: 5.82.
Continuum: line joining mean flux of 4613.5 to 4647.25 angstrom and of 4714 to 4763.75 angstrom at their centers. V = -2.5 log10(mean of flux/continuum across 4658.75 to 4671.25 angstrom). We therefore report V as 0.03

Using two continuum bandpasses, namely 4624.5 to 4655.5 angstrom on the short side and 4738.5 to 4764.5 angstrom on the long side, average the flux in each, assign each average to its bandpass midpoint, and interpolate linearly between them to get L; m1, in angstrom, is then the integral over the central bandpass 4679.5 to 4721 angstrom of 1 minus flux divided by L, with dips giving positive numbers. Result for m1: 1.0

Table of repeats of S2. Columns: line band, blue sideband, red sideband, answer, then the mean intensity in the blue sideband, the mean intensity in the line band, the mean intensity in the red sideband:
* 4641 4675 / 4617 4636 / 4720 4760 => 1.1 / 6.13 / 5.86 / 5.89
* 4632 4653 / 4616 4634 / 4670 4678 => 0.6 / 6.13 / 5.88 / 5.9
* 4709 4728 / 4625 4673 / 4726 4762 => 0.1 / 5.94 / 5.85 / 5.88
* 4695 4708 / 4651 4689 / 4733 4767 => 0.4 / 5.89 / 5.69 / 5.88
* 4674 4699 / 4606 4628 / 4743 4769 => 0.2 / 6.02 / 5.89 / 5.87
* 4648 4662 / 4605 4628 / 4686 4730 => 0.0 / 6.01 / 5.92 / 5.81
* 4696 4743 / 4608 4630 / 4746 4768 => 0.9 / 6.06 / 5.81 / 5.86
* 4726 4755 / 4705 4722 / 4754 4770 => -0.5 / 5.75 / 5.89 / 5.82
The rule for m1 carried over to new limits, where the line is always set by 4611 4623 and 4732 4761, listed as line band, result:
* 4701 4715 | 0.6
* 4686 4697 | 0.0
